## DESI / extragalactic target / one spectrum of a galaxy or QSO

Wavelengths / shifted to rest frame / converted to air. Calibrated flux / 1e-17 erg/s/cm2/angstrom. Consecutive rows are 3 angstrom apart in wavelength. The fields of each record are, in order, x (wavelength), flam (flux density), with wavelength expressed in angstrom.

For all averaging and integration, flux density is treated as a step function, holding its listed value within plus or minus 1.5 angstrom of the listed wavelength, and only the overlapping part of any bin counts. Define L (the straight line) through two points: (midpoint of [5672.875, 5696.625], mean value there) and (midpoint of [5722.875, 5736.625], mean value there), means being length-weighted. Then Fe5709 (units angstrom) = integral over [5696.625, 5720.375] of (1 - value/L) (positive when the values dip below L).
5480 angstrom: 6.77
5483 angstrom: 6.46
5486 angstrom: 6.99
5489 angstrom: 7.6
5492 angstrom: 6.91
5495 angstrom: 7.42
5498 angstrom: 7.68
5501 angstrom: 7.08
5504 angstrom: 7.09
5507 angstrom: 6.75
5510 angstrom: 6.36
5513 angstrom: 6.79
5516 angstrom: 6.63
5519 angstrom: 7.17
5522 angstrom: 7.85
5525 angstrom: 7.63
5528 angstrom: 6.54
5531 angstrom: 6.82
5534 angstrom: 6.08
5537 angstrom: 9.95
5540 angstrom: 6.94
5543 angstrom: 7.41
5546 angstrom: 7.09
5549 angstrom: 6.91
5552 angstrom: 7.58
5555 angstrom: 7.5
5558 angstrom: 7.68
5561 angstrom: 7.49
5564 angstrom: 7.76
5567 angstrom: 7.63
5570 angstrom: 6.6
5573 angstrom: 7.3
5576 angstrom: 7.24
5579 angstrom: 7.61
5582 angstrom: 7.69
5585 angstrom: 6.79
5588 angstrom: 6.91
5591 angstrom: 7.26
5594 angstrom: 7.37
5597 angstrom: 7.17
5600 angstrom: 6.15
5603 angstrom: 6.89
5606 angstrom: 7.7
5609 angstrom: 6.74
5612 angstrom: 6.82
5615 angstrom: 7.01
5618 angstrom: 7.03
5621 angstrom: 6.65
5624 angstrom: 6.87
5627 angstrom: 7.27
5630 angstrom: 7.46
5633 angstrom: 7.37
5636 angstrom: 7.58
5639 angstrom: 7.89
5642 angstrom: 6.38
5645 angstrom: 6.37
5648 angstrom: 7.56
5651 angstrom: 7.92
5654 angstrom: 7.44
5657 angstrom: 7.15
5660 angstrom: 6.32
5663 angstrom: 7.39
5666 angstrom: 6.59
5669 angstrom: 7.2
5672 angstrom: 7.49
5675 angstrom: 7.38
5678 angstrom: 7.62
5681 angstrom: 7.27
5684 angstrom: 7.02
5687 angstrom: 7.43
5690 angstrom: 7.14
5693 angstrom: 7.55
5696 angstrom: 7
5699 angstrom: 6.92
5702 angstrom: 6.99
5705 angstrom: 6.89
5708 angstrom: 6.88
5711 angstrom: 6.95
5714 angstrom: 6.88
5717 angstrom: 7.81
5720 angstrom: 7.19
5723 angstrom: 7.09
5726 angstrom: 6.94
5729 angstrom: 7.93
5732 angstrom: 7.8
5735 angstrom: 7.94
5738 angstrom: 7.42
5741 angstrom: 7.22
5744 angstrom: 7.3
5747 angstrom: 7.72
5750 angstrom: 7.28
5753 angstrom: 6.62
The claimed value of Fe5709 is 1.3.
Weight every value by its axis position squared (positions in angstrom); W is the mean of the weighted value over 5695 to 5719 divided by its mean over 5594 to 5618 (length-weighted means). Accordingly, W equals 1.05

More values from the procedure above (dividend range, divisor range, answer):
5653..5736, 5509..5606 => 1.05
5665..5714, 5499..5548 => 1.06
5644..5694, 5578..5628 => 1.05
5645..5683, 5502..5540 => 1.07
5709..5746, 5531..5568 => 1.05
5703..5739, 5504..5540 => 1.10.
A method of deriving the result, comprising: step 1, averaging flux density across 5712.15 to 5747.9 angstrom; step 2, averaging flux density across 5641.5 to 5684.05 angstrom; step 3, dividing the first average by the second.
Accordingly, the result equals 1.04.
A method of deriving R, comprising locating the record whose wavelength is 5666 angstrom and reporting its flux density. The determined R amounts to 6.59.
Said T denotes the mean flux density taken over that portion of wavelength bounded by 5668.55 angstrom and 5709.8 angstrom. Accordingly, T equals 7.2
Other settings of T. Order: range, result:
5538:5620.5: 7.21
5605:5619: 7.04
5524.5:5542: 7.31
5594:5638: 7.07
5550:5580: 7.43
